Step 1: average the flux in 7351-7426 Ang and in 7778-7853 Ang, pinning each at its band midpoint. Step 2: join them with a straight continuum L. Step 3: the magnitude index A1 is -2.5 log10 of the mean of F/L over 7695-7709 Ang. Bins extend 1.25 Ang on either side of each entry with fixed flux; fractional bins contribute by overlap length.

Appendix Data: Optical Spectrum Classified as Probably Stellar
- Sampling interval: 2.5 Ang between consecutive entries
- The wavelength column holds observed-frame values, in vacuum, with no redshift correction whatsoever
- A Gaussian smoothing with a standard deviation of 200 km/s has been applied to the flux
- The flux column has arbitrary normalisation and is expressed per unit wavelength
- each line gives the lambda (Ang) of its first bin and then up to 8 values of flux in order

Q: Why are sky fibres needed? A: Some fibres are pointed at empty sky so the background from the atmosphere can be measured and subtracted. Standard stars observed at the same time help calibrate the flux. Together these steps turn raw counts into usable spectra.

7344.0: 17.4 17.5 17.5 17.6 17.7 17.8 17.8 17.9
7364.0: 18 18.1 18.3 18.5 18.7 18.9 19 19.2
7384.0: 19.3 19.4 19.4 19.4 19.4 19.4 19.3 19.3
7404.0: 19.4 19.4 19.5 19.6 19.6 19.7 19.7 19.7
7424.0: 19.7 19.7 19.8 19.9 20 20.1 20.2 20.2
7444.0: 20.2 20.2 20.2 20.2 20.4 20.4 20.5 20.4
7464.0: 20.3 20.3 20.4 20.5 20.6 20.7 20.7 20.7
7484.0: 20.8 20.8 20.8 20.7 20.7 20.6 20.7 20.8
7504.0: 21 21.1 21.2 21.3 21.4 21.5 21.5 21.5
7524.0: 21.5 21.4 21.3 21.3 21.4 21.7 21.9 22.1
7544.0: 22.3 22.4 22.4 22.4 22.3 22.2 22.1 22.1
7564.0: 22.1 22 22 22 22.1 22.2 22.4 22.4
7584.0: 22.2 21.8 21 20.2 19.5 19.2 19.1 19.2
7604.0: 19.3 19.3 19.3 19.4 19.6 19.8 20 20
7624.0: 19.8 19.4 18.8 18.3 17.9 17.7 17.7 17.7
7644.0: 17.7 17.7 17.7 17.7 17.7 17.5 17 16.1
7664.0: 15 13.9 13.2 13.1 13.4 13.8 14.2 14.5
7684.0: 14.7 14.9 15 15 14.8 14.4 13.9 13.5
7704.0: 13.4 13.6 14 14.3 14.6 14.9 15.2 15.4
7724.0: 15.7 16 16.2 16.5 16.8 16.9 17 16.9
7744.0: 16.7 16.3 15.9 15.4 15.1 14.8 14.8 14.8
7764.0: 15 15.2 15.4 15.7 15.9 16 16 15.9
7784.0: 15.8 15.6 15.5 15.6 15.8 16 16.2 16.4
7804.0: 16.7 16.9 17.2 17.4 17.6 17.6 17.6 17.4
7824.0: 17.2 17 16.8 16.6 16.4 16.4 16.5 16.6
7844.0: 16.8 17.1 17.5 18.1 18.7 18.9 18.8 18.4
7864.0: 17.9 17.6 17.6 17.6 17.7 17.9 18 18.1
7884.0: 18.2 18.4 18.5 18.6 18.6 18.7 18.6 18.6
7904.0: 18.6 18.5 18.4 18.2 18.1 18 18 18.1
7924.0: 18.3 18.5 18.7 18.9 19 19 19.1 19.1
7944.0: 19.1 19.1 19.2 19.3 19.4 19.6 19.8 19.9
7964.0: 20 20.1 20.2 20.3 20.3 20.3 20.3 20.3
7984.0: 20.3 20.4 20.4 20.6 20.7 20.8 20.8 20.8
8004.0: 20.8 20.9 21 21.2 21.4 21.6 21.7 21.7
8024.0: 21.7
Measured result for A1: 0.24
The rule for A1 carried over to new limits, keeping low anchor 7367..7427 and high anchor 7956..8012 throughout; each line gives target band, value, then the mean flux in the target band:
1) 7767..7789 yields 0.261 mag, 15.8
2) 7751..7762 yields 0.314 mag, 15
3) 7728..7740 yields 0.194 mag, 16.7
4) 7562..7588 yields -0.129 mag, 22.1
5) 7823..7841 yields 0.204 mag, 16.7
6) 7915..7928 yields 0.120 mag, 18.2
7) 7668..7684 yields 0.395 mag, 13.8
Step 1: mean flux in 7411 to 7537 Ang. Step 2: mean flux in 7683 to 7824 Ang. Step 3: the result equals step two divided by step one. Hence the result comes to 0.76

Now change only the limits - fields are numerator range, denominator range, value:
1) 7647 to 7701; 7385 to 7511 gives 0.75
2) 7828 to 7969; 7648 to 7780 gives 1.20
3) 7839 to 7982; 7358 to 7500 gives 0.94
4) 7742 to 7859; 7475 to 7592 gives 0.76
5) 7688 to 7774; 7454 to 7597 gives 0.72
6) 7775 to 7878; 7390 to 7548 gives 0.83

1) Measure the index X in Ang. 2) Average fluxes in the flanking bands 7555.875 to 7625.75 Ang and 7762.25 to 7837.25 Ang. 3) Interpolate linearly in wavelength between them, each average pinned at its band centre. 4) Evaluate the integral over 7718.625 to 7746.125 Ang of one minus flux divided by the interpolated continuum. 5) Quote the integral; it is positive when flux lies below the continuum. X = 2.2 Ang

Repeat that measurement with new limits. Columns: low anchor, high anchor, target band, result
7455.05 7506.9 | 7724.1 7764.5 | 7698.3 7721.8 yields 3.28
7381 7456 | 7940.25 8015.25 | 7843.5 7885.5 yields 4.50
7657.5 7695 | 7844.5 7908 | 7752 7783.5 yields 1.64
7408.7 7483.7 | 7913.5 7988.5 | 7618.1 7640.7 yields 1.22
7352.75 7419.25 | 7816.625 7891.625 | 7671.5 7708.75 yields 8.04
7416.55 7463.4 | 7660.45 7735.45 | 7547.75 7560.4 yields -3.29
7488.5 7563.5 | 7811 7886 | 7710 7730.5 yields 4.12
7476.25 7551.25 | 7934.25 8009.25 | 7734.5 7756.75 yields 4.81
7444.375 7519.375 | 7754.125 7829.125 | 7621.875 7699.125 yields 8.11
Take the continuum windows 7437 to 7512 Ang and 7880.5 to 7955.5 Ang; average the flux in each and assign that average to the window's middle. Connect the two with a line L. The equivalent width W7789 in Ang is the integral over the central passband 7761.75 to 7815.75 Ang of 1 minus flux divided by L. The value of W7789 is 8.78 Ang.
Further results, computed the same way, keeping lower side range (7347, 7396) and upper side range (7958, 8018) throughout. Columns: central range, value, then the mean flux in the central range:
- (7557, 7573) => -2.4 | 22.1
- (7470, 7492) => -2.1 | 20.7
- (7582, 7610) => -1.2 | 20.1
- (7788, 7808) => 3.8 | 16.2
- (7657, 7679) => 5.6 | 14.5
